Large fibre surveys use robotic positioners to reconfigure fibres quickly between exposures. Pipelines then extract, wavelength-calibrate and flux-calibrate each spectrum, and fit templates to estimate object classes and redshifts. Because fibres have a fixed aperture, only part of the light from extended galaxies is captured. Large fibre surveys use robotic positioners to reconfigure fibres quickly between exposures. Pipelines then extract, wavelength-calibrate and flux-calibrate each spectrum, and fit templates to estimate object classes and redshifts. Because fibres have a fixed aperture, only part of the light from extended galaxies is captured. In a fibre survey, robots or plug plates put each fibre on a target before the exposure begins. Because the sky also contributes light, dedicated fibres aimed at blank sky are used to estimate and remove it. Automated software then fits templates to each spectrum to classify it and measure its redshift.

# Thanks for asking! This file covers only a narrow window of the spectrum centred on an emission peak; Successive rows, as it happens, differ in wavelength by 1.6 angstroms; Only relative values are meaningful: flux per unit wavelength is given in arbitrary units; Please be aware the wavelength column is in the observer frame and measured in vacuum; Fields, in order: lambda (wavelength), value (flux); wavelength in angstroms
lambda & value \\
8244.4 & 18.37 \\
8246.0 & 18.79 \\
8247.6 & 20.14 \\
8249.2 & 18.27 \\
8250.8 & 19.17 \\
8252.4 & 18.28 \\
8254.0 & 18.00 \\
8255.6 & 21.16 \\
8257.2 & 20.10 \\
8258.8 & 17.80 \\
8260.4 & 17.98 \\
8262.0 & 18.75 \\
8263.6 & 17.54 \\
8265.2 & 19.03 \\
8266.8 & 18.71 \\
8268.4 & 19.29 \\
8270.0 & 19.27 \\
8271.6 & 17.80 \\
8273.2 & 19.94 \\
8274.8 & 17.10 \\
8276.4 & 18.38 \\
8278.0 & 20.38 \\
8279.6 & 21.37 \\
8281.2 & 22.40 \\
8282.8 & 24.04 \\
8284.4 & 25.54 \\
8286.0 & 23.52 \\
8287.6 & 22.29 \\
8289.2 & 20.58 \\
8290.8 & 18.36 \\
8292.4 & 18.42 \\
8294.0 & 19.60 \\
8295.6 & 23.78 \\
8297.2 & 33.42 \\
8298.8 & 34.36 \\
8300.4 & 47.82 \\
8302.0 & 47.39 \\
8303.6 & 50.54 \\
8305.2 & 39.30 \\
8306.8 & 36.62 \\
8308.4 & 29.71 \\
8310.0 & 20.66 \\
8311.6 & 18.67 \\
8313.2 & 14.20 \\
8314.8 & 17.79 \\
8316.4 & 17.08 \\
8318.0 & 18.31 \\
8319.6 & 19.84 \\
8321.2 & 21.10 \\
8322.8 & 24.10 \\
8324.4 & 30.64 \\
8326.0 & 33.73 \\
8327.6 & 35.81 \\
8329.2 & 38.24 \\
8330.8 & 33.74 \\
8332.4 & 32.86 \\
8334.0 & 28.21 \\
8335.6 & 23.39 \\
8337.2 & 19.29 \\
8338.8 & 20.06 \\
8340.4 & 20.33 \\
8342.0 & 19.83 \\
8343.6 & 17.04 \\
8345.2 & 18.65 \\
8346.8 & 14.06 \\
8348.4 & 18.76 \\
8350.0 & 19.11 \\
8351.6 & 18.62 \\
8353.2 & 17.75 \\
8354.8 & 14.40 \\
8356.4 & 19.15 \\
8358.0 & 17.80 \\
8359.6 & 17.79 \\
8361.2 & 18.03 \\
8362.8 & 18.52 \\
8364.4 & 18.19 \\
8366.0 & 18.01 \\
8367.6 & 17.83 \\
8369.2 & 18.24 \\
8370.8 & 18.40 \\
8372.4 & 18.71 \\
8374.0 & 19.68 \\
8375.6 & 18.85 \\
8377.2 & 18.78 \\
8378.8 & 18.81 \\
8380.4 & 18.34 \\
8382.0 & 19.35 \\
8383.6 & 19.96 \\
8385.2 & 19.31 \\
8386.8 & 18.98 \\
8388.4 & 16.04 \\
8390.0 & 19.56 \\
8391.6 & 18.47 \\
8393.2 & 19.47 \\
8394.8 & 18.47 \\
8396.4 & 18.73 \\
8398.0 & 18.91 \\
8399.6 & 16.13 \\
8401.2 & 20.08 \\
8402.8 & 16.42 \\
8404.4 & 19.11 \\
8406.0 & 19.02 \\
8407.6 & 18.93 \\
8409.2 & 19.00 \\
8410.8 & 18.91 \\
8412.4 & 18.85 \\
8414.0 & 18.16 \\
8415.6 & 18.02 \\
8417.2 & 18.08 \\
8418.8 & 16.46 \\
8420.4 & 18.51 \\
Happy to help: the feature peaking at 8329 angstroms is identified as [N II] 6583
